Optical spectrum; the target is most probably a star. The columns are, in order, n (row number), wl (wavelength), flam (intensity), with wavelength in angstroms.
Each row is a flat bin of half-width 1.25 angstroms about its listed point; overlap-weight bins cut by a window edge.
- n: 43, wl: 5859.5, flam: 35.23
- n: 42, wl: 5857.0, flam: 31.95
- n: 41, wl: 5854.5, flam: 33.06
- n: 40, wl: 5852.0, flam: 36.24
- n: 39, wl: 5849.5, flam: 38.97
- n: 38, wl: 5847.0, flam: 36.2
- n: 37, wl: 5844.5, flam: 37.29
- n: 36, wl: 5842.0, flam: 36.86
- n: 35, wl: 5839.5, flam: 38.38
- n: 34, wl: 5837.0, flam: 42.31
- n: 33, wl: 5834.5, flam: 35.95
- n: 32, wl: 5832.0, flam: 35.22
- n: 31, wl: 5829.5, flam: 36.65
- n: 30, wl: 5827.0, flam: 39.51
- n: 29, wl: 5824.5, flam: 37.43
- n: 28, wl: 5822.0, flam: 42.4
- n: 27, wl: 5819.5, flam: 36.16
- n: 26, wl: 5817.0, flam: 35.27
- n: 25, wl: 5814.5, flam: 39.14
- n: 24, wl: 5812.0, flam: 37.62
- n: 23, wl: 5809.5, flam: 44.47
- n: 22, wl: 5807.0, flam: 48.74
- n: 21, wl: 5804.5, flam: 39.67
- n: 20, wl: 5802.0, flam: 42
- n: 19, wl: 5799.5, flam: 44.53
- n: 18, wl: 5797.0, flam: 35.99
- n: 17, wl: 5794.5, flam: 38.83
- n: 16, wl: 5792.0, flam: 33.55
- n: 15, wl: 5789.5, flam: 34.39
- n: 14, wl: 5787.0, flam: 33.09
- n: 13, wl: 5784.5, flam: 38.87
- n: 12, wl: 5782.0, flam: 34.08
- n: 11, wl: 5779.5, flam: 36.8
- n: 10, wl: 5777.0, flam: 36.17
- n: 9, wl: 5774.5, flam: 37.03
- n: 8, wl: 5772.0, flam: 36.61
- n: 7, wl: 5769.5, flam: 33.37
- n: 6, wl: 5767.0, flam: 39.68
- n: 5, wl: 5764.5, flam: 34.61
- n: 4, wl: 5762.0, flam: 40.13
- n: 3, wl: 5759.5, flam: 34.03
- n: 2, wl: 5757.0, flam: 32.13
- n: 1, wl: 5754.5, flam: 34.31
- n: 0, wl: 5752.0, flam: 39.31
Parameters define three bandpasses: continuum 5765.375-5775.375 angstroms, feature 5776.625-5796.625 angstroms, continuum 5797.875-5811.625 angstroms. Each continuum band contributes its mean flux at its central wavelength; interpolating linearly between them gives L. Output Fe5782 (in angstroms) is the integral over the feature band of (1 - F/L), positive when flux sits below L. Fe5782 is 2.01 angstroms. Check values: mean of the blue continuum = 36.6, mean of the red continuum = 43.3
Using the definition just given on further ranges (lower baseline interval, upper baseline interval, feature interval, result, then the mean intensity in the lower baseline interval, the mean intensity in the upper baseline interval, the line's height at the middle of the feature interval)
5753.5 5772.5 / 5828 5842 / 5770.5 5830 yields -2.63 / 35.6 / 37.7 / 36.7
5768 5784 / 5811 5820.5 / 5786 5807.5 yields -1.29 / 35.9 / 37.1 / 36.5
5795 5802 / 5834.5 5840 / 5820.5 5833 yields 0.49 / 40.4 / 39.6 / 39.8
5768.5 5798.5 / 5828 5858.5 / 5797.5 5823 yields -3.29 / 35.8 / 36.6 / 36.2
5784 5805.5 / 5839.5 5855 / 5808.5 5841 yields -1.07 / 37.8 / 36.8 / 37.2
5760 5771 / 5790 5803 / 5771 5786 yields 0.40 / 36.7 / 38.7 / 37.5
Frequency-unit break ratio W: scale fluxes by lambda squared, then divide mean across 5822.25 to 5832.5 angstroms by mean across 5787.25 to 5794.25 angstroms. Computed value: 1.11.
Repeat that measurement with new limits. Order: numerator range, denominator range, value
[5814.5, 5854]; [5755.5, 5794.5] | 1.07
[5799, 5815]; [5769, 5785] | 1.18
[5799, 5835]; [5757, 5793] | 1.12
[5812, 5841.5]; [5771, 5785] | 1.06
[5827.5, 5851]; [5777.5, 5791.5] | 1.08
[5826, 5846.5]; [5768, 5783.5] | 1.08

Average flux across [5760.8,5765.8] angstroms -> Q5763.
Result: 37.4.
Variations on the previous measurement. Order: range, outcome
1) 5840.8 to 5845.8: 37.1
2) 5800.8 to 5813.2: 42.5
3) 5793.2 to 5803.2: 40.3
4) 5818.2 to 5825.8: 38.6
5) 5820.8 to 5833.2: 38.2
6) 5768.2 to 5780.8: 36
